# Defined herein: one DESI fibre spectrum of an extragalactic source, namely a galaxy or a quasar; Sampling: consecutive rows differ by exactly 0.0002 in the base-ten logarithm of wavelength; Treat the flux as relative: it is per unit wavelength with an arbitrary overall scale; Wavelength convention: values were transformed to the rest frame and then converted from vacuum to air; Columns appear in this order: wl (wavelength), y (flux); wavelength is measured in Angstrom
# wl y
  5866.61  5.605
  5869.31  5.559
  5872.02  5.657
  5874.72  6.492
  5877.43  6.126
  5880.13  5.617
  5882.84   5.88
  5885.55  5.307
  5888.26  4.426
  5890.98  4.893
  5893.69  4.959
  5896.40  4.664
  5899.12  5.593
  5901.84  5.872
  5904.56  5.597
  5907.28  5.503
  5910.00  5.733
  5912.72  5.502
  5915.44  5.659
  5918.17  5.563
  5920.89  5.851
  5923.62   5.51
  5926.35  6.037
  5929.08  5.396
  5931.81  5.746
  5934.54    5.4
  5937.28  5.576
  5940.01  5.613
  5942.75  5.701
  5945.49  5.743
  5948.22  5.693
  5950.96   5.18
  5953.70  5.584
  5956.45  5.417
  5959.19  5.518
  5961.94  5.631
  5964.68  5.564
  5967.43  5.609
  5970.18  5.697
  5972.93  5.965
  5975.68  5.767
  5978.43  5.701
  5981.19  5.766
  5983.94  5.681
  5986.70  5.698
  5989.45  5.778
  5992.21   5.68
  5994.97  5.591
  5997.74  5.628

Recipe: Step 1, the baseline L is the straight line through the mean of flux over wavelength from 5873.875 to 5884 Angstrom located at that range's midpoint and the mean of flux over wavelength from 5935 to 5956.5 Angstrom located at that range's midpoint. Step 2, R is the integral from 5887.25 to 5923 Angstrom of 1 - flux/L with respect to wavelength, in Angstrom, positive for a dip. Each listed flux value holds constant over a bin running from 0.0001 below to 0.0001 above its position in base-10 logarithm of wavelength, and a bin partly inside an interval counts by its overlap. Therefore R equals 2.7 Angstrom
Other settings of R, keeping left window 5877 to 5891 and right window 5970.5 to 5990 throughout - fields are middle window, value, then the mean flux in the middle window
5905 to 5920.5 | -0.34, 5.61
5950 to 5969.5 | 0.57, 5.51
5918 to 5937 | -0.33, 5.64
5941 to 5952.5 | 0.09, 5.58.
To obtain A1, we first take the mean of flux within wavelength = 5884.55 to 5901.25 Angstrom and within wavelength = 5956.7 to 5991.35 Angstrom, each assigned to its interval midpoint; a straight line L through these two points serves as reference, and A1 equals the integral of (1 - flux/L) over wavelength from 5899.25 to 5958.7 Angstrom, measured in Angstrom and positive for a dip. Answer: -3.43 Angstrom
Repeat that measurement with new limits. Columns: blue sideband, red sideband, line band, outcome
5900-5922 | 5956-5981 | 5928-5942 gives 0.26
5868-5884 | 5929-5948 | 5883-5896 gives 1.92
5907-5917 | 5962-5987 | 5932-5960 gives 0.57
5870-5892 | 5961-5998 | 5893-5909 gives 0.56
